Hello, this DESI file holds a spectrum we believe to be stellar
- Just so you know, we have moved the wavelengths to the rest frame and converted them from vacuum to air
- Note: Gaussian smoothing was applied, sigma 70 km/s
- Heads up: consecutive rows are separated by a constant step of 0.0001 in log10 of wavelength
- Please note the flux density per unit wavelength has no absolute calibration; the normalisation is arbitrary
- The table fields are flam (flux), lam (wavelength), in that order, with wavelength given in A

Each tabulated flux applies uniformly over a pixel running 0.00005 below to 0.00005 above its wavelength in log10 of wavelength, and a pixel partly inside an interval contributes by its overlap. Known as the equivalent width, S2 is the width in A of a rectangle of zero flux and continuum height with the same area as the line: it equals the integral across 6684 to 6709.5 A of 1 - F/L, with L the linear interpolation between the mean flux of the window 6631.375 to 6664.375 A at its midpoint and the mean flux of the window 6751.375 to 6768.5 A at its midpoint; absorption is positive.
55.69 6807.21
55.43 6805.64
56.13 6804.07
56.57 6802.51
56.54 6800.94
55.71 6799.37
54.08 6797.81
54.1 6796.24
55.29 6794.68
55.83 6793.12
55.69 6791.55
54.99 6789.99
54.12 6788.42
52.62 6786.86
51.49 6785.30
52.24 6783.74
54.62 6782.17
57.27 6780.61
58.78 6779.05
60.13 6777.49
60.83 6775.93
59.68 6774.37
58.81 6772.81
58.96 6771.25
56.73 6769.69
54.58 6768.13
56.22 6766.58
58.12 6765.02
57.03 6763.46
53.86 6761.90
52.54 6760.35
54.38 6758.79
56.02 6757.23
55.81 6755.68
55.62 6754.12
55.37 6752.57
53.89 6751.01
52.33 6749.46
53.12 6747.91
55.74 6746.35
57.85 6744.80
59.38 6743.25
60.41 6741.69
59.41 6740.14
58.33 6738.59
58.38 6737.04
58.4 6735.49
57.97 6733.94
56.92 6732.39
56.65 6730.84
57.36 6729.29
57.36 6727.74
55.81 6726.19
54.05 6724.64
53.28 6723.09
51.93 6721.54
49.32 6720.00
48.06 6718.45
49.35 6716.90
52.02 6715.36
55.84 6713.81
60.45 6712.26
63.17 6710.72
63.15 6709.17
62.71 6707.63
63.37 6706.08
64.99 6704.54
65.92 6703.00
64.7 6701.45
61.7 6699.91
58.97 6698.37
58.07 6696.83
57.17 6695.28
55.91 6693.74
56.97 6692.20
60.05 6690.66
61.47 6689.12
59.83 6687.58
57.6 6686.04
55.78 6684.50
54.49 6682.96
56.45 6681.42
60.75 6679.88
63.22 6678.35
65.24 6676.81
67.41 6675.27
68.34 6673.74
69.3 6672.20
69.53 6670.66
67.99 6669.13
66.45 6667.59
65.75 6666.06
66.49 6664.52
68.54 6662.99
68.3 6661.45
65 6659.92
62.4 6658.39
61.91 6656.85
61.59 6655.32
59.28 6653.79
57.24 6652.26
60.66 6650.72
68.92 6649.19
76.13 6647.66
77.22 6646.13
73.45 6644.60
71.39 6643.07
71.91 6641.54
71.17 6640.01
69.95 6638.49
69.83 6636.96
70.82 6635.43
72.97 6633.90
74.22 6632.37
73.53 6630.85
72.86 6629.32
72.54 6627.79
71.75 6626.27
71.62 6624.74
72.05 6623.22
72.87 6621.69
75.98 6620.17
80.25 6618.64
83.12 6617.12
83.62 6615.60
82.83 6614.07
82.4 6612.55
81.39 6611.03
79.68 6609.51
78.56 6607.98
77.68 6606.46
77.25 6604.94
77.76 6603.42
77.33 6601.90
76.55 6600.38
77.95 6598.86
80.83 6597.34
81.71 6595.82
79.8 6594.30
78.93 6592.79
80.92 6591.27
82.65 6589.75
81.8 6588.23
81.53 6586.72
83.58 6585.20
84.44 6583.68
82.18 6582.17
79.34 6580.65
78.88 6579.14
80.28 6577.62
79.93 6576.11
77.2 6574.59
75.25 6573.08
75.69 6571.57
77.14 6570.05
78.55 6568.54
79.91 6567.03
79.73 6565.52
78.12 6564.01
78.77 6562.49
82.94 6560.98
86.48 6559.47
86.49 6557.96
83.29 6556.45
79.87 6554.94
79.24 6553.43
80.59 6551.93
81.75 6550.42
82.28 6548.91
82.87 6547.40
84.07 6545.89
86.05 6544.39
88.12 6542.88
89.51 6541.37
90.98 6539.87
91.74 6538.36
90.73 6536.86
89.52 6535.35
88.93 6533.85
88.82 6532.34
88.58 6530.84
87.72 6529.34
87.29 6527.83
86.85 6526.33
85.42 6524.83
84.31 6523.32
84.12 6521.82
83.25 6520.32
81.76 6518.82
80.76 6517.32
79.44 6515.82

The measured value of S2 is 0.9 A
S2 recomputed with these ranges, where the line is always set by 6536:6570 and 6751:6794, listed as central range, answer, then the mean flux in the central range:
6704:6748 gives 3.36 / 57.1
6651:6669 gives 1.57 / 63.9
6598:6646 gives -0.47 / 75.7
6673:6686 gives 1.25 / 61.2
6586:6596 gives -0.28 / 81.1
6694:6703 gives 0.67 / 60.3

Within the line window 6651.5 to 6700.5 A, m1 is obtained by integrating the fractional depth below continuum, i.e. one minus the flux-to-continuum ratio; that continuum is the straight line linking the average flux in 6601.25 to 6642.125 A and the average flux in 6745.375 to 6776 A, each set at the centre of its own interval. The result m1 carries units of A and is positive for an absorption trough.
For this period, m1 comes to 4.2 A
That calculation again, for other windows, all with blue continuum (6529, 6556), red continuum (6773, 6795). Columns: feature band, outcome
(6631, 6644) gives 0.5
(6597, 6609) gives 0.1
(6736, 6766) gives 2.0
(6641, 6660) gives 1.6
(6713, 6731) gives 2.9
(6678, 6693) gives 2.2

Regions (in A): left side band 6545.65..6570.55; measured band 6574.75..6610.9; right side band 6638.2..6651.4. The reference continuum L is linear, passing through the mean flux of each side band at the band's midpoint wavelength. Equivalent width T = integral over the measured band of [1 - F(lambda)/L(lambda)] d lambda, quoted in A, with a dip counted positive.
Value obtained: -1.2 A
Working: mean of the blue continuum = 81.3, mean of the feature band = 79.9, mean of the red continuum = 71.4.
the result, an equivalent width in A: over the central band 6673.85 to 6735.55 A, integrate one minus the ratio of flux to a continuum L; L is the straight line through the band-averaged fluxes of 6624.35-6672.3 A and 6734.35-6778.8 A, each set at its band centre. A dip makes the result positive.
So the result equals 4.1 A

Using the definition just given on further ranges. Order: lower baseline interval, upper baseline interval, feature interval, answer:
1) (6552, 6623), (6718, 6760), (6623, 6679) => 1.0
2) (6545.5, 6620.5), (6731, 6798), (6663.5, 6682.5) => 0.8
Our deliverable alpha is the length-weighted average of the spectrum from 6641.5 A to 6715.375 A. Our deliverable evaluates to 63.4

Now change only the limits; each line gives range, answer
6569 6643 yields 77.5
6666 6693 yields 62.5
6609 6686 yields 69.6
